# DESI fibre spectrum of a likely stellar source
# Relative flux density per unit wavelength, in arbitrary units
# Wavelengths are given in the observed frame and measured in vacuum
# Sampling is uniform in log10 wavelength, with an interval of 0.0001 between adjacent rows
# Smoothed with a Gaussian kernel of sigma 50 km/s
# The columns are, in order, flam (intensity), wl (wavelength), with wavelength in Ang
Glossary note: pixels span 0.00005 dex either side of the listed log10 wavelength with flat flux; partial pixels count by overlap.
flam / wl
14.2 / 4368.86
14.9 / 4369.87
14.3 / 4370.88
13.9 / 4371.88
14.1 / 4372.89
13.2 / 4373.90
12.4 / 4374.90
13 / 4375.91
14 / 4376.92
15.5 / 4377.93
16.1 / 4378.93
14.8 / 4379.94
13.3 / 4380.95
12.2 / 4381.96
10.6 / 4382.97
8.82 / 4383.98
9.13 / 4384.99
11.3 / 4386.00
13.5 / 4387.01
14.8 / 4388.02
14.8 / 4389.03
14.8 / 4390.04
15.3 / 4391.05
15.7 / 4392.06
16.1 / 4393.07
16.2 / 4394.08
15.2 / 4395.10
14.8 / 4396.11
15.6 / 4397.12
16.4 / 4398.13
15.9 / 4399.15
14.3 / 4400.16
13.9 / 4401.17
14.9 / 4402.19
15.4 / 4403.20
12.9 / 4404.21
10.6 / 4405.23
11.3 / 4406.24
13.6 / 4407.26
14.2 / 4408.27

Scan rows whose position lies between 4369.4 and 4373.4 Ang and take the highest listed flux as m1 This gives 14.9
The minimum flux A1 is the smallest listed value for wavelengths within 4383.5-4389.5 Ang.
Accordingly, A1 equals 8.82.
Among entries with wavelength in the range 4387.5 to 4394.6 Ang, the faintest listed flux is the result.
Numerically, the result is 14.8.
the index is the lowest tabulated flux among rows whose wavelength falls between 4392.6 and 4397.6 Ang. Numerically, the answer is 14.8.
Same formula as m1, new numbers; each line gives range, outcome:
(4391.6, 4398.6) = 16.4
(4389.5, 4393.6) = 16.1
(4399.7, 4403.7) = 15.4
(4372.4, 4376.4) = 14.1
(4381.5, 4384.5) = 12.2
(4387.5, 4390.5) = 14.8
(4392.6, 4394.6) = 16.2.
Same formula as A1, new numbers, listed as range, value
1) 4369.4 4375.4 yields 12.4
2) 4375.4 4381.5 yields 13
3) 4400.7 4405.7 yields 10.6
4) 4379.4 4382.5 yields 12.2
